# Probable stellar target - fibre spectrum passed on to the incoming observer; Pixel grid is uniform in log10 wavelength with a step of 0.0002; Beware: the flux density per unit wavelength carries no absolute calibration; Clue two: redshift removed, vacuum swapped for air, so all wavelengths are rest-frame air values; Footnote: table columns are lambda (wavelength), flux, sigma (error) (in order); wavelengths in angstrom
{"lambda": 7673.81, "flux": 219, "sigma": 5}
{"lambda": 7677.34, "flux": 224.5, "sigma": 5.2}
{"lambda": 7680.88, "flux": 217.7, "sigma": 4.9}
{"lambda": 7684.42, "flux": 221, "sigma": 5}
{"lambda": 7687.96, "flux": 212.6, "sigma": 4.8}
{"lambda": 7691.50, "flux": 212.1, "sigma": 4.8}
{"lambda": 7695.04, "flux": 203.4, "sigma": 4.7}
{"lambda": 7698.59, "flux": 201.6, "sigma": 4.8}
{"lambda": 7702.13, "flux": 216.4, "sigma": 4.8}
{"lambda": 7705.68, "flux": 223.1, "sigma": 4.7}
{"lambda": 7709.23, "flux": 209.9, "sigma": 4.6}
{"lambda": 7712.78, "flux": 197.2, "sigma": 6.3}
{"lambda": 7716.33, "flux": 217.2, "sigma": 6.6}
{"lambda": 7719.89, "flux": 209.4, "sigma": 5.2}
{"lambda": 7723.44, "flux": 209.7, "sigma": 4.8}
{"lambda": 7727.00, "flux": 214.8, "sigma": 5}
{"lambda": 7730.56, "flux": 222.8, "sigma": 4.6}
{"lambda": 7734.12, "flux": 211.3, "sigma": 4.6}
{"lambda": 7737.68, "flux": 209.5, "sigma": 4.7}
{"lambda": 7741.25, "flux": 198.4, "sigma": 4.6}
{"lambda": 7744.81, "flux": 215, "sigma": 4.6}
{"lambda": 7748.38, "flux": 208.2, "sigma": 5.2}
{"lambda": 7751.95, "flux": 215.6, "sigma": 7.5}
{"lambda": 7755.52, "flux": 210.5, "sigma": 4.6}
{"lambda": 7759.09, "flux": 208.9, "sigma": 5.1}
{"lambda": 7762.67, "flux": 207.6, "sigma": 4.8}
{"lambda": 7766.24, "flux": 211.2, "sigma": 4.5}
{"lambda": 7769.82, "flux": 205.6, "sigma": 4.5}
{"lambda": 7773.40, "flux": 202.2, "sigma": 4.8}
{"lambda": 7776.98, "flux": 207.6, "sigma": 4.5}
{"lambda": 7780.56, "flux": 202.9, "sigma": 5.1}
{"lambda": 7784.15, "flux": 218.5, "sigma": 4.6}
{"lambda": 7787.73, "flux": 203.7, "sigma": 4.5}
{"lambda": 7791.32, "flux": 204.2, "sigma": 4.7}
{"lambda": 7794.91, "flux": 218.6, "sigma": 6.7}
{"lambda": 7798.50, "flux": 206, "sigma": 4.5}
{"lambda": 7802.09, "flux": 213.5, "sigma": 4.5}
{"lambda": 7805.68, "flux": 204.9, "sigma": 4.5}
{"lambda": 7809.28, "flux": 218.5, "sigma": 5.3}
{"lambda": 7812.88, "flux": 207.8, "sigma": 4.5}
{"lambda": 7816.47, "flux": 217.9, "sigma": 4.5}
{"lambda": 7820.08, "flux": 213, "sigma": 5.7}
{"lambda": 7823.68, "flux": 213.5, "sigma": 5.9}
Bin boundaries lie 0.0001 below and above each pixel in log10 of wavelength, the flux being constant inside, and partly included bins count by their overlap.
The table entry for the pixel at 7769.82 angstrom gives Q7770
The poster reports 205.6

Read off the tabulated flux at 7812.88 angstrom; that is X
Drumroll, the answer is 207.8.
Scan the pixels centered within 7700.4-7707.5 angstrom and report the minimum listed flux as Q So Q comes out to 216.4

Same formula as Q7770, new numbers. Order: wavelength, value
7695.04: 203.4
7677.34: 224.5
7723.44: 209.7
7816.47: 217.9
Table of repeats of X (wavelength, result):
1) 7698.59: 201.6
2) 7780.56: 202.9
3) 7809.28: 218.5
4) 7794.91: 218.6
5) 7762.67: 207.6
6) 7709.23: 209.9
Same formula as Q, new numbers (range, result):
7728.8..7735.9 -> 211.3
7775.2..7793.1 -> 202.9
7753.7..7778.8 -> 202.2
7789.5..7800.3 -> 204.2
